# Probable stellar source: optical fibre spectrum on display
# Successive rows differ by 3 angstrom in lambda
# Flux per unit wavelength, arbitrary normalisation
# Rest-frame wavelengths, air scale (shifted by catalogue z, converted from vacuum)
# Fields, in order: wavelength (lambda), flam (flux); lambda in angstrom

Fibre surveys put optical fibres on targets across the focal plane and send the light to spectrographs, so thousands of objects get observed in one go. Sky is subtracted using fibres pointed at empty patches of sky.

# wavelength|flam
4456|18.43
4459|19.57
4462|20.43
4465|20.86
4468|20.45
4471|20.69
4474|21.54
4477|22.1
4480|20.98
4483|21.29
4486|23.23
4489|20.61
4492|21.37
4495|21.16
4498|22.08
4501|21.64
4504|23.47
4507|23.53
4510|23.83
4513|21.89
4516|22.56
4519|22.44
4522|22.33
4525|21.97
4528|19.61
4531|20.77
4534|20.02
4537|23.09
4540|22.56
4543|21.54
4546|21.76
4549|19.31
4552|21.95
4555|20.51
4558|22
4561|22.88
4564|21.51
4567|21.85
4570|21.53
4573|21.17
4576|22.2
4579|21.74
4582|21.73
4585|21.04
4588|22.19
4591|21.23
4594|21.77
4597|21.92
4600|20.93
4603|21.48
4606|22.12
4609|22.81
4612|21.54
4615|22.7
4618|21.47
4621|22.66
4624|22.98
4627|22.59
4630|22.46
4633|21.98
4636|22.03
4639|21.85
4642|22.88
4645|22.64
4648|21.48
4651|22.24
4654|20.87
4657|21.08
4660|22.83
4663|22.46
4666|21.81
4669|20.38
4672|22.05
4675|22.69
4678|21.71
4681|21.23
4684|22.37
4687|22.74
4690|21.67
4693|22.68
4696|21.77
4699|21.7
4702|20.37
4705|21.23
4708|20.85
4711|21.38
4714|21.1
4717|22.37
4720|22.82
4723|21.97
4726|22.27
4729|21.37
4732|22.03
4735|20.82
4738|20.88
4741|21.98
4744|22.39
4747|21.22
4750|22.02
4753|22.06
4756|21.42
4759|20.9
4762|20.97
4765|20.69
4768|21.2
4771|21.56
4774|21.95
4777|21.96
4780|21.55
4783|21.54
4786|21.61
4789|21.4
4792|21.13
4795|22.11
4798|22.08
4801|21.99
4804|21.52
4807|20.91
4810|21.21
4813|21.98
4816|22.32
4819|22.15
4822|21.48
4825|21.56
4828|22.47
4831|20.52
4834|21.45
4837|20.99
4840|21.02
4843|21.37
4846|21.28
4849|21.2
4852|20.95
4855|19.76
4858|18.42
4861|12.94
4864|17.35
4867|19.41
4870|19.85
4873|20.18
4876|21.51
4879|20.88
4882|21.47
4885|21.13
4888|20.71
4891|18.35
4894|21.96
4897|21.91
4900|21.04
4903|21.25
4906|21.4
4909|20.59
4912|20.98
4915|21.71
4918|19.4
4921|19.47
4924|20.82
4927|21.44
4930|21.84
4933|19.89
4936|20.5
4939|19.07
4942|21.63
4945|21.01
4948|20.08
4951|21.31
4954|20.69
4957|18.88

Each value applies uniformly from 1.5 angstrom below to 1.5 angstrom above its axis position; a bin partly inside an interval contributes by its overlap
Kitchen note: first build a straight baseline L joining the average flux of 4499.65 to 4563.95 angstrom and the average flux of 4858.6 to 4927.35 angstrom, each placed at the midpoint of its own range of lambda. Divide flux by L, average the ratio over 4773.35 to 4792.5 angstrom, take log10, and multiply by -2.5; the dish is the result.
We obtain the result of -0.05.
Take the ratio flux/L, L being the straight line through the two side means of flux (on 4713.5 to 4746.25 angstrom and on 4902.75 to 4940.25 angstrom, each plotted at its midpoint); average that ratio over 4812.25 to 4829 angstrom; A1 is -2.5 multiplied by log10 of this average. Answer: -0.036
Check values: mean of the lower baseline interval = 21.8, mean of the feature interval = 22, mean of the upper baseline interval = 20.6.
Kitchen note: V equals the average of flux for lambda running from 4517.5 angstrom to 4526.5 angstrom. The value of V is 22.2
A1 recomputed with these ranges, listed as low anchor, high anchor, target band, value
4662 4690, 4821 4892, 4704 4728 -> -0.01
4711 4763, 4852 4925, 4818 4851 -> -0.04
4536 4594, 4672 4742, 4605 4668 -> -0.02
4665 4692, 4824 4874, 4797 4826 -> -0.07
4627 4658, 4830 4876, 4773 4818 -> -0.07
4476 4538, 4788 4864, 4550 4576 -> 0.00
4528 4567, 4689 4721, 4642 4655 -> -0.02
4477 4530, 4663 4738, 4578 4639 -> -0.01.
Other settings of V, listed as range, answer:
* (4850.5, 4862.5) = 18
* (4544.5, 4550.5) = 20.5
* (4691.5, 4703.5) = 21.6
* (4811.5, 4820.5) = 22.1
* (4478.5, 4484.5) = 21.1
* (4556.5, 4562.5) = 22.4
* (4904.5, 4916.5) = 21.2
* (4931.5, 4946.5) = 20.4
